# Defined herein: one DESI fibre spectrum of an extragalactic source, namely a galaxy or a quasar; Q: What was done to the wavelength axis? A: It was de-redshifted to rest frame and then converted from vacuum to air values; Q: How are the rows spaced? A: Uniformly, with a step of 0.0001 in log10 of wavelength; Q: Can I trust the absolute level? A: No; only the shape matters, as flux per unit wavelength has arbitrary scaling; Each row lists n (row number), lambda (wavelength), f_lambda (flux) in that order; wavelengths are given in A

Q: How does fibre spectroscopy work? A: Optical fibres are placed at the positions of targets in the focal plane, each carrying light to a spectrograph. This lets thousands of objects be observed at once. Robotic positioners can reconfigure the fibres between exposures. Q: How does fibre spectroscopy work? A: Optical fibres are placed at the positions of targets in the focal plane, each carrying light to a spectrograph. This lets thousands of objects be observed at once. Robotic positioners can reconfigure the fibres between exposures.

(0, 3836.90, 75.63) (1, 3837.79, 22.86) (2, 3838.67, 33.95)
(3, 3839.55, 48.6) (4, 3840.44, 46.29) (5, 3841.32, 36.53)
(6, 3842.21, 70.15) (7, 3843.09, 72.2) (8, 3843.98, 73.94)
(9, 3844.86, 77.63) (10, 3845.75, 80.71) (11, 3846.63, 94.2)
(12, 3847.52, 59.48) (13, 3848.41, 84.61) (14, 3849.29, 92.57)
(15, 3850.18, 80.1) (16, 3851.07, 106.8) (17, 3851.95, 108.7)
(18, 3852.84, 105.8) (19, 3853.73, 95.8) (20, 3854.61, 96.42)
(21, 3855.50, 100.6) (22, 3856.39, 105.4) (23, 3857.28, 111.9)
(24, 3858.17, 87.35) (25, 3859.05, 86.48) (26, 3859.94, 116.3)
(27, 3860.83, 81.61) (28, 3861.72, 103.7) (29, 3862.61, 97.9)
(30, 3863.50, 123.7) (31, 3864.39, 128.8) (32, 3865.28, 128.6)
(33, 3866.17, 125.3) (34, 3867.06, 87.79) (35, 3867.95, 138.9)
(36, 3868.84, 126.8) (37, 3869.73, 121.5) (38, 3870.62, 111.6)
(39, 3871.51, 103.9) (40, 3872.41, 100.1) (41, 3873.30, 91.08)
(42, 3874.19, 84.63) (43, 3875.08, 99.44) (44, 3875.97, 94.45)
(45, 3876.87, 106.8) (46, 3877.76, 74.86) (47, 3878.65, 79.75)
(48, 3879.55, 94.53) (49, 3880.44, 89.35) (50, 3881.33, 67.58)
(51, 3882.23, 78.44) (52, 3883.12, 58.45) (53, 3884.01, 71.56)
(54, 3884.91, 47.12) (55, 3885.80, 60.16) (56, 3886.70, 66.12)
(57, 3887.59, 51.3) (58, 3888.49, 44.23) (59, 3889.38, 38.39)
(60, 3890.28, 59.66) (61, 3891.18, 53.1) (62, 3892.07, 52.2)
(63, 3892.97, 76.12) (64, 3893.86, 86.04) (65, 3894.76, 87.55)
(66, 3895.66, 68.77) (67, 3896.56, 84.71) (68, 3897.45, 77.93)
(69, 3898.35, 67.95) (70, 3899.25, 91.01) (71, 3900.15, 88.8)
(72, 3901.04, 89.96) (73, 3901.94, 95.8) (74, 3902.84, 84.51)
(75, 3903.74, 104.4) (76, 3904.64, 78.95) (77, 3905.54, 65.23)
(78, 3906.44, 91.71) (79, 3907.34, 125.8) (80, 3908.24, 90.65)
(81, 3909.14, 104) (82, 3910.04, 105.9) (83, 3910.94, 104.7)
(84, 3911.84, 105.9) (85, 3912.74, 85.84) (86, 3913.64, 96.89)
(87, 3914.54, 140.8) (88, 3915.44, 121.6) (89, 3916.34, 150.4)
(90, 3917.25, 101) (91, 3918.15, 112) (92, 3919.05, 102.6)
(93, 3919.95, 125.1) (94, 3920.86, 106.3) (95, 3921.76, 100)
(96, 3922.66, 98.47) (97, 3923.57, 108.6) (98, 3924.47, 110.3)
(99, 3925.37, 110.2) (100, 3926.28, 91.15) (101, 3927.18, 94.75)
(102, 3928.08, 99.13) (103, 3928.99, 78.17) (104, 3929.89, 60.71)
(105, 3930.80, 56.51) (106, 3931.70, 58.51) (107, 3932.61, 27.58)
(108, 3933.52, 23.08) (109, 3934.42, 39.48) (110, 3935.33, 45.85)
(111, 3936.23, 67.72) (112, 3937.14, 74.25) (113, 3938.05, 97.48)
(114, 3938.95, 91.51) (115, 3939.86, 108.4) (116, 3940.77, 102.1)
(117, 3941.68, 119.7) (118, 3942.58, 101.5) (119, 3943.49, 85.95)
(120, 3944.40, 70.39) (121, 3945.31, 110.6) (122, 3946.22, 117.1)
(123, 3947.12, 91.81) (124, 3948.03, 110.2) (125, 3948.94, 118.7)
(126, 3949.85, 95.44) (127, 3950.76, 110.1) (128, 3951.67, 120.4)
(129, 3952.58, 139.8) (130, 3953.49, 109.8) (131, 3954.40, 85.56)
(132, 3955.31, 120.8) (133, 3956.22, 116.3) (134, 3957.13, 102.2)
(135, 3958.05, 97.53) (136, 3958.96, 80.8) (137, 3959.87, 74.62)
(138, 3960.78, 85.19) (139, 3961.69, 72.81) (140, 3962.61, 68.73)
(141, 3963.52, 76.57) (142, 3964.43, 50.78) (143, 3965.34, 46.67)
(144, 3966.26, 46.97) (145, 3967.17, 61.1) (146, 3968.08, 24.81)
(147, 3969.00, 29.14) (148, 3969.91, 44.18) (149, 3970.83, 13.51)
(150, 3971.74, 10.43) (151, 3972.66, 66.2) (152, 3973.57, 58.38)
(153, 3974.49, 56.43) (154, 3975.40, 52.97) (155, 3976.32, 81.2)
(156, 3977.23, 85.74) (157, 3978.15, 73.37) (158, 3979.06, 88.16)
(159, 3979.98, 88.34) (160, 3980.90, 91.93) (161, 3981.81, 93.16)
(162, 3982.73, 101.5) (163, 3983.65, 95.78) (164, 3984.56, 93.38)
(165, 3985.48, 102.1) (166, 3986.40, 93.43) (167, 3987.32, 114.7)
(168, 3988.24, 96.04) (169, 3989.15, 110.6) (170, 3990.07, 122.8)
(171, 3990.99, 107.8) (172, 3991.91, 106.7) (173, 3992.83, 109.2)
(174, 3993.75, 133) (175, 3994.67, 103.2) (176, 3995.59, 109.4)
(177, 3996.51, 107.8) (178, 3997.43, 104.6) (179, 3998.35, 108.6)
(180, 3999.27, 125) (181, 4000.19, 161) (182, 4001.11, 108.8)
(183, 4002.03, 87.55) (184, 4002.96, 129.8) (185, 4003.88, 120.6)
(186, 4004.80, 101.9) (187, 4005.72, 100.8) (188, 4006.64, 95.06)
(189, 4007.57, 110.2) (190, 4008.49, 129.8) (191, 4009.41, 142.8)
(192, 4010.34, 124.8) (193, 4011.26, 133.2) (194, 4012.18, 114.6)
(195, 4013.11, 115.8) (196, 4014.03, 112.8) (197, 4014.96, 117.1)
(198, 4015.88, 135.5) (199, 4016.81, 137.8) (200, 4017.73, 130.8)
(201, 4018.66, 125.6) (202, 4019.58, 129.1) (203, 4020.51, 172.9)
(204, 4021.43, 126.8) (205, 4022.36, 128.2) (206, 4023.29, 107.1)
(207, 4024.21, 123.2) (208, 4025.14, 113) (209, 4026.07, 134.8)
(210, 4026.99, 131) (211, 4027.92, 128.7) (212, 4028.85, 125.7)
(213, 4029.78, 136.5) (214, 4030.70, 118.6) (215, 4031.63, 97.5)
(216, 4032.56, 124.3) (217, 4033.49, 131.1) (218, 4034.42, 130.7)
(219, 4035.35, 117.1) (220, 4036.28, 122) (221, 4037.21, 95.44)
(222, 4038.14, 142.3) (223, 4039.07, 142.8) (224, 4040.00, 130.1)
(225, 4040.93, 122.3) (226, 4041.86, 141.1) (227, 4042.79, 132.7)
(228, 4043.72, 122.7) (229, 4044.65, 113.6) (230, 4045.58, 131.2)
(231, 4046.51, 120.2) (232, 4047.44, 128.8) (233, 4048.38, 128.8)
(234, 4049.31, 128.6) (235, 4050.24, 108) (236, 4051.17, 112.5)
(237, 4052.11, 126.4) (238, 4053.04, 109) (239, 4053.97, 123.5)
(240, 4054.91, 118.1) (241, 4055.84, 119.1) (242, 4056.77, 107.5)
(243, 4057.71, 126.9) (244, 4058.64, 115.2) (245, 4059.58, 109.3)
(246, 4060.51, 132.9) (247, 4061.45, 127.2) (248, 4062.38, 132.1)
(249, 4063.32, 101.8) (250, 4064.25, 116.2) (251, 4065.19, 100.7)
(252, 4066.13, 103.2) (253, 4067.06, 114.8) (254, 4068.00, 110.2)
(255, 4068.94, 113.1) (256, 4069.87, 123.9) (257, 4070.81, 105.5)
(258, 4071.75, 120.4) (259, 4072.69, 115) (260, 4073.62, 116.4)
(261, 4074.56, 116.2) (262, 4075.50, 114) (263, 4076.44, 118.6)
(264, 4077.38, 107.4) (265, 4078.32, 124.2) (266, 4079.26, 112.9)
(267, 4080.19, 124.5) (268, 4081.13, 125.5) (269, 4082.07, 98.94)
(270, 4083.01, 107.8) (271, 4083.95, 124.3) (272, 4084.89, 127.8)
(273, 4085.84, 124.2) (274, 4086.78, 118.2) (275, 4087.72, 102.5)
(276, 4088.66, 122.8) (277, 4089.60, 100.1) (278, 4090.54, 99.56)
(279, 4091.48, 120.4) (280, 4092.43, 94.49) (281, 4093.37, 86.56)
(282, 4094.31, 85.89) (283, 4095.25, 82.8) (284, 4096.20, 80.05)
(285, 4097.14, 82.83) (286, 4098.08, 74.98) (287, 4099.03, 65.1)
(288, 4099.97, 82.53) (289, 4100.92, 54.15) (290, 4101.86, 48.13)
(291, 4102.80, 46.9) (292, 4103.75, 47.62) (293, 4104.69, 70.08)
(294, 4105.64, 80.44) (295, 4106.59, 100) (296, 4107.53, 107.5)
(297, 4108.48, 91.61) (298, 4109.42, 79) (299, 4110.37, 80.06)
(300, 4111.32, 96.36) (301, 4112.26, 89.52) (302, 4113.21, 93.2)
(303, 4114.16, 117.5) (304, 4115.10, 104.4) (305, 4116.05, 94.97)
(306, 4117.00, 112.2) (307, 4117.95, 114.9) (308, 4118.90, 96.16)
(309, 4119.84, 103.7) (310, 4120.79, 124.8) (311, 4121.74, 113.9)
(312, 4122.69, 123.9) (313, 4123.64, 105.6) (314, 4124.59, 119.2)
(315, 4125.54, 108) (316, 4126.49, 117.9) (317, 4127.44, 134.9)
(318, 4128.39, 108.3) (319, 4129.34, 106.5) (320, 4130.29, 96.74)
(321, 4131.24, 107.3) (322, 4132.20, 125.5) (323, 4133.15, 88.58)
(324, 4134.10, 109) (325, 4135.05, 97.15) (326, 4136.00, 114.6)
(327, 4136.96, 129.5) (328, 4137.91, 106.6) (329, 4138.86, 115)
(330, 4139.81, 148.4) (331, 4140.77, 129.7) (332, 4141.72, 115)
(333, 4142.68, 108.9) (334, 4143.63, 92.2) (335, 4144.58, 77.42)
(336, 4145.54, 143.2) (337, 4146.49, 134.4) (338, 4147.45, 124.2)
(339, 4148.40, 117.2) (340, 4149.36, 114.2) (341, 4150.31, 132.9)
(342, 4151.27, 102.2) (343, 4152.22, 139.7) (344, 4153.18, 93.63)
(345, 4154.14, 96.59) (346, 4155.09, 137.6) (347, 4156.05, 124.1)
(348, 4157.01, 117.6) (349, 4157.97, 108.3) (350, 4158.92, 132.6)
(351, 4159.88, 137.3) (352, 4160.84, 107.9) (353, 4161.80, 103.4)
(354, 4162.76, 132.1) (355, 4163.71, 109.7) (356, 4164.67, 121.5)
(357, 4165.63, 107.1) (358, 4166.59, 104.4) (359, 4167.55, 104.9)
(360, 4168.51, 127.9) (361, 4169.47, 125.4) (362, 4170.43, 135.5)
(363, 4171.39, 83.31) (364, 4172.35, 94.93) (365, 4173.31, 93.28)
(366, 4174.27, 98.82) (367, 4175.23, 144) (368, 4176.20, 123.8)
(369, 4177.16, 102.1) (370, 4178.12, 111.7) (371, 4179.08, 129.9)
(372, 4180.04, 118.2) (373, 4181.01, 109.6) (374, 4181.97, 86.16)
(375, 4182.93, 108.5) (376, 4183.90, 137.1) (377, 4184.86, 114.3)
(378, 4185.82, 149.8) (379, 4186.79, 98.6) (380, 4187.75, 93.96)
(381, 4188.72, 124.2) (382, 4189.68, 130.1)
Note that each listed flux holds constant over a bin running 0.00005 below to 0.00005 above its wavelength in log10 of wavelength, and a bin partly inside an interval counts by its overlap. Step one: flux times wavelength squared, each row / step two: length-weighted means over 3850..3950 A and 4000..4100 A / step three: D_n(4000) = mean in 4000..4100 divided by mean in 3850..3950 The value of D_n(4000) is 1.38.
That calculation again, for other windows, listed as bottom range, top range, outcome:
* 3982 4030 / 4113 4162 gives 1.03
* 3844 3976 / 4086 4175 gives 1.35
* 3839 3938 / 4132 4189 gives 1.50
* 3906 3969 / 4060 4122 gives 1.21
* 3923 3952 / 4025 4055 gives 1.50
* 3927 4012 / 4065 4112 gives 1.16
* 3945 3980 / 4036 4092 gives 1.58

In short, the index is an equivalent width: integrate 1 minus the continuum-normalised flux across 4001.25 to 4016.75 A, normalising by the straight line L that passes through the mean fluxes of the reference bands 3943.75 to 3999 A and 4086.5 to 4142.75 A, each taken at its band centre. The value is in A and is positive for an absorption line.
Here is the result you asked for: -4.5 A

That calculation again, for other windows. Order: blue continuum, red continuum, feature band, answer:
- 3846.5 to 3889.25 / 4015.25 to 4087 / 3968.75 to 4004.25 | 6.2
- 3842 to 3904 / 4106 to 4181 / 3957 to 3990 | 8.0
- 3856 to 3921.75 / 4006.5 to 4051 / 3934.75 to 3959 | 1.5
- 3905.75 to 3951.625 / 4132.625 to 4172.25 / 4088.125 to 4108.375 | 5.1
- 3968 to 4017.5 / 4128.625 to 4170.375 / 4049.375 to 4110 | 2.1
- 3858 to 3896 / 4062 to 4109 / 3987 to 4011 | -4.9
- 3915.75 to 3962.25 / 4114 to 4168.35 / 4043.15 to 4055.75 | -1.9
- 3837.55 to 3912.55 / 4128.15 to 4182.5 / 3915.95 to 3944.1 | 0.9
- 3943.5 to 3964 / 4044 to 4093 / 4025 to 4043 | -2.5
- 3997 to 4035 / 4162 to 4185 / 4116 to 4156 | 0.5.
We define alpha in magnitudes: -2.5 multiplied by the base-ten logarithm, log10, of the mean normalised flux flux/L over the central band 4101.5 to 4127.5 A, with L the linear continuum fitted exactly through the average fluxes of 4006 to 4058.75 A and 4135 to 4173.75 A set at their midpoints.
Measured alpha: 0.22 mag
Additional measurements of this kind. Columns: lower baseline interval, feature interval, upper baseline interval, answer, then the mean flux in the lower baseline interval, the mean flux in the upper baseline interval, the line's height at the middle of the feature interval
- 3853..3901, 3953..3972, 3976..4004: 0.42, 88.2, 105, 101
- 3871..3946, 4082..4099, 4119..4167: 0.08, 85.9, 115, 109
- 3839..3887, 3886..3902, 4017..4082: 0.33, 90.4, 121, 95.5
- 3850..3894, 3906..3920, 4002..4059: -0.12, 90.2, 123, 98.7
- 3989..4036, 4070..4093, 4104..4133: -0.04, 121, 104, 110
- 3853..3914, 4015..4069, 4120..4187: -0.18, 89.8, 115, 105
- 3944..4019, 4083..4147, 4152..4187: 0.09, 96.6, 115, 110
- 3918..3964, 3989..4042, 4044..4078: -0.13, 91.5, 117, 107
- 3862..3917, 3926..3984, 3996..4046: 0.33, 90.7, 123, 107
